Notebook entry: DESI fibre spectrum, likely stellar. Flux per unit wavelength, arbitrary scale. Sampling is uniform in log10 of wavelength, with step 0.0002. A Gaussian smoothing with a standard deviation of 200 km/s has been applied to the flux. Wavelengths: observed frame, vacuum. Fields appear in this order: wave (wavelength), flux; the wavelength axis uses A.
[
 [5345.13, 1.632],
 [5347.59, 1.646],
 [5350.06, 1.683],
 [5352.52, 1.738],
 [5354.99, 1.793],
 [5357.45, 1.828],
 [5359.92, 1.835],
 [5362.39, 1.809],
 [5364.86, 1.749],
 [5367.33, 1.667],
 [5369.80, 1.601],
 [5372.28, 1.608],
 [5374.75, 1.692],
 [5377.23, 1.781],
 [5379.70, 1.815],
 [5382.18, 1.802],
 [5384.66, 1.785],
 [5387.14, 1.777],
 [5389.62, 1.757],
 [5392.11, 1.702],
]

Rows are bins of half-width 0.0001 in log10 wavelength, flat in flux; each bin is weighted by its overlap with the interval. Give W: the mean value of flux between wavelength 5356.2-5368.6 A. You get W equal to 1.78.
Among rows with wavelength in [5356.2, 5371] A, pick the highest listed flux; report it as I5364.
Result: 1.835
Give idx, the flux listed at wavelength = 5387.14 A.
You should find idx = 1.777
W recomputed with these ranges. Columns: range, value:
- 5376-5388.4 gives 1.79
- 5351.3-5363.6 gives 1.8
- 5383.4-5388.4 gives 1.78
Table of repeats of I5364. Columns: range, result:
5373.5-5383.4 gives 1.815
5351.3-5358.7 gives 1.828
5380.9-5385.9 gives 1.802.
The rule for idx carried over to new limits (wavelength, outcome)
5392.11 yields 1.702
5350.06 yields 1.683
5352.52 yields 1.738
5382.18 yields 1.802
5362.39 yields 1.809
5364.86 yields 1.749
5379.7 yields 1.815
